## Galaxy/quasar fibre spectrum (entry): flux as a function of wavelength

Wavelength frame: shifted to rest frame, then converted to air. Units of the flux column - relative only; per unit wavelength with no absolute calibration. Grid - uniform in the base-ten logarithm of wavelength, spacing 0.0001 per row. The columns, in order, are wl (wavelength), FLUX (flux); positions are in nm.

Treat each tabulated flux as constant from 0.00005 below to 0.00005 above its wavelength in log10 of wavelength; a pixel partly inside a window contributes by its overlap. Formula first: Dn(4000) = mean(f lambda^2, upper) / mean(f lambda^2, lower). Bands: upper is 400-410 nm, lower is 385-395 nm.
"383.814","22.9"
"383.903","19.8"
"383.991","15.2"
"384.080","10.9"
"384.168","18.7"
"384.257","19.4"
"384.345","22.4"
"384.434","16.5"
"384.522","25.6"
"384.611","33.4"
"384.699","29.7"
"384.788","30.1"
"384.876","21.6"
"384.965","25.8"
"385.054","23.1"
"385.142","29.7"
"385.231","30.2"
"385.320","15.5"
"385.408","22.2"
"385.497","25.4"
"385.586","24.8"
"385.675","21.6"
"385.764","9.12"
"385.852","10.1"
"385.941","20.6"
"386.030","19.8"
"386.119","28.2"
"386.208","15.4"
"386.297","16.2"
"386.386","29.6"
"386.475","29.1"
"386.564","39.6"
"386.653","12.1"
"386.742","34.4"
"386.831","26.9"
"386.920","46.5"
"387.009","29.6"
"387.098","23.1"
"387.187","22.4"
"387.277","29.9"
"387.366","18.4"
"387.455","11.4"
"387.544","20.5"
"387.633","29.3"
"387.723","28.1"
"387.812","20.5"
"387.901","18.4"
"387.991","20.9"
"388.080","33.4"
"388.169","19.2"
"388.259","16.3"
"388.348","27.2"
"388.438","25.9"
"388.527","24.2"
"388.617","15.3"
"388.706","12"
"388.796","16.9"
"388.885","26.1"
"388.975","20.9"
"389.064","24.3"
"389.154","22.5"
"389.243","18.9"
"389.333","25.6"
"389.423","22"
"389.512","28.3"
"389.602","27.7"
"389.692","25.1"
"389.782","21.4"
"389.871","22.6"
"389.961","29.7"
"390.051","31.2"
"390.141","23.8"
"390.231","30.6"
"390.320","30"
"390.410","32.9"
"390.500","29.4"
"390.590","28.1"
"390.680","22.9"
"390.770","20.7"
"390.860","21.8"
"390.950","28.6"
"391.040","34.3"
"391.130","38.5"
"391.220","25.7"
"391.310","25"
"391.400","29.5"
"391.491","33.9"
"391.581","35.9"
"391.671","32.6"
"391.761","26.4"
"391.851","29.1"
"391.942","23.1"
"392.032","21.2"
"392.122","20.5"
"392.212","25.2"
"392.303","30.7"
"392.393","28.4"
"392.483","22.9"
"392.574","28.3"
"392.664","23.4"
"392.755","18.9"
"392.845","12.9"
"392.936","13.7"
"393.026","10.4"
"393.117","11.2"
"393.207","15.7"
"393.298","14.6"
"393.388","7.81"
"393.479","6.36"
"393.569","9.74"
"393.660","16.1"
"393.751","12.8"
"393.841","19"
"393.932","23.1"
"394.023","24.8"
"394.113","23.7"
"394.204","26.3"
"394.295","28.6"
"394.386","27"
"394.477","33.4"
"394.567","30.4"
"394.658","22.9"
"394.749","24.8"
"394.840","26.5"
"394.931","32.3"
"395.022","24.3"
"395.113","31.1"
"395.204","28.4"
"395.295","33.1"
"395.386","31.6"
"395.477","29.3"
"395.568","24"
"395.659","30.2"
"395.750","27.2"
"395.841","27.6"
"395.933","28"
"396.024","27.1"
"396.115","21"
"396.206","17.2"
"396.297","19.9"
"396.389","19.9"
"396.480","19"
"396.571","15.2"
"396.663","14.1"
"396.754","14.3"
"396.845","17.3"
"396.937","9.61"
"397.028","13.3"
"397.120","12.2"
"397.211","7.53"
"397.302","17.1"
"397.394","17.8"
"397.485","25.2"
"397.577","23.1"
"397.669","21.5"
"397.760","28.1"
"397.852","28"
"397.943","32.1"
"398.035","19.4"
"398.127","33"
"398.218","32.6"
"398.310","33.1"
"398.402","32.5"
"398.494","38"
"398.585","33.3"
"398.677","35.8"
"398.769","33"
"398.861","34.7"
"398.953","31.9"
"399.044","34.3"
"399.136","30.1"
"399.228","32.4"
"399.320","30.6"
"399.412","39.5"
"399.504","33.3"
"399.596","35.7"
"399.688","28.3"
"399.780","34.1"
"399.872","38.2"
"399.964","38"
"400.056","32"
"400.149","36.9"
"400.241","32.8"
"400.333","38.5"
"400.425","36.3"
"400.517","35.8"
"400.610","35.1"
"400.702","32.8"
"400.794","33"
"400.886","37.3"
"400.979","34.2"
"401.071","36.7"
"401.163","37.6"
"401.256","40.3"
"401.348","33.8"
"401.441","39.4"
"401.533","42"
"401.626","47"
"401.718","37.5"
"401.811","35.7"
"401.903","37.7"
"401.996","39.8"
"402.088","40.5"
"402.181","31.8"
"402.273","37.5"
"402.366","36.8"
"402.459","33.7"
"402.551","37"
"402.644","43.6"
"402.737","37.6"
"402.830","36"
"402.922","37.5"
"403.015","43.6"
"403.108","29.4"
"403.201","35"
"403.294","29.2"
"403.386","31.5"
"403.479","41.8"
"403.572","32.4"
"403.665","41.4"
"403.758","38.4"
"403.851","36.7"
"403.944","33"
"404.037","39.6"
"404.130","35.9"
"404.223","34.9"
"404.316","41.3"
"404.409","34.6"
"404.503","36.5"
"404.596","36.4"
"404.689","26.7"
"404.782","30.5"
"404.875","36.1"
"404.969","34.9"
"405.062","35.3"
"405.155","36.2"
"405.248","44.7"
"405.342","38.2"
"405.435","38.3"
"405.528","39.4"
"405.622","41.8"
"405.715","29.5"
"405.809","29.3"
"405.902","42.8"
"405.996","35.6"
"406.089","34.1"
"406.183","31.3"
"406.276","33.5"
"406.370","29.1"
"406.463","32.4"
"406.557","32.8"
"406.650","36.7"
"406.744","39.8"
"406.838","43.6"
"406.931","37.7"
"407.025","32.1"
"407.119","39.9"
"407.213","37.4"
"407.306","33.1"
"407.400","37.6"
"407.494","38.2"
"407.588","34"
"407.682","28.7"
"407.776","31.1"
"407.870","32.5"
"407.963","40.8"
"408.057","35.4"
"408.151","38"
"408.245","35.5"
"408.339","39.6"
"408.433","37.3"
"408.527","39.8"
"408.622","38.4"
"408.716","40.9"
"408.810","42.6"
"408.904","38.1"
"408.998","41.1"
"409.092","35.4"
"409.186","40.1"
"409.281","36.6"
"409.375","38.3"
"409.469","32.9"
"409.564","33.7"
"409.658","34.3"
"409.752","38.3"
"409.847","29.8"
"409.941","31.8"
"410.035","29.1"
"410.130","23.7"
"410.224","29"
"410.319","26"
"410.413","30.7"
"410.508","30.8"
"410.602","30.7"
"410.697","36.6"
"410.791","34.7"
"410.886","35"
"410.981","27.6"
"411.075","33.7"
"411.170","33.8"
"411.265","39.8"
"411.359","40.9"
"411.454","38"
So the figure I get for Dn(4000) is 1.65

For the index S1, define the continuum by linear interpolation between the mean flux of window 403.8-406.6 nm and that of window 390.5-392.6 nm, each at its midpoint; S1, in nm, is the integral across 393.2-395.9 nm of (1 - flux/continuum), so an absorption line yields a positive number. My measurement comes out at 0.50 nm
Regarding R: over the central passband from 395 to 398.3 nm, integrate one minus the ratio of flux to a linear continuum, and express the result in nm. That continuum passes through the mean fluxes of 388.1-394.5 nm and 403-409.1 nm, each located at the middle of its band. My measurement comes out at 0.60 nm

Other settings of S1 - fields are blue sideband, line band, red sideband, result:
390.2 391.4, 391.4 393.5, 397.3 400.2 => 0.52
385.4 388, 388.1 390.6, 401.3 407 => 0.13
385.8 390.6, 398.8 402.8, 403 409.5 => -0.42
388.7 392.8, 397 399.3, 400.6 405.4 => 0.37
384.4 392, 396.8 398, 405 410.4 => 0.42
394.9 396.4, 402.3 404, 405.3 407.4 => -0.17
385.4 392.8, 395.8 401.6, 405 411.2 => 0.25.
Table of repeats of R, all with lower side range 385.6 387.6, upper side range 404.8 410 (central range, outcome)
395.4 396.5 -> 0.18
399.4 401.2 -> -0.19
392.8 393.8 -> 0.57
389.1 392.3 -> -0.13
